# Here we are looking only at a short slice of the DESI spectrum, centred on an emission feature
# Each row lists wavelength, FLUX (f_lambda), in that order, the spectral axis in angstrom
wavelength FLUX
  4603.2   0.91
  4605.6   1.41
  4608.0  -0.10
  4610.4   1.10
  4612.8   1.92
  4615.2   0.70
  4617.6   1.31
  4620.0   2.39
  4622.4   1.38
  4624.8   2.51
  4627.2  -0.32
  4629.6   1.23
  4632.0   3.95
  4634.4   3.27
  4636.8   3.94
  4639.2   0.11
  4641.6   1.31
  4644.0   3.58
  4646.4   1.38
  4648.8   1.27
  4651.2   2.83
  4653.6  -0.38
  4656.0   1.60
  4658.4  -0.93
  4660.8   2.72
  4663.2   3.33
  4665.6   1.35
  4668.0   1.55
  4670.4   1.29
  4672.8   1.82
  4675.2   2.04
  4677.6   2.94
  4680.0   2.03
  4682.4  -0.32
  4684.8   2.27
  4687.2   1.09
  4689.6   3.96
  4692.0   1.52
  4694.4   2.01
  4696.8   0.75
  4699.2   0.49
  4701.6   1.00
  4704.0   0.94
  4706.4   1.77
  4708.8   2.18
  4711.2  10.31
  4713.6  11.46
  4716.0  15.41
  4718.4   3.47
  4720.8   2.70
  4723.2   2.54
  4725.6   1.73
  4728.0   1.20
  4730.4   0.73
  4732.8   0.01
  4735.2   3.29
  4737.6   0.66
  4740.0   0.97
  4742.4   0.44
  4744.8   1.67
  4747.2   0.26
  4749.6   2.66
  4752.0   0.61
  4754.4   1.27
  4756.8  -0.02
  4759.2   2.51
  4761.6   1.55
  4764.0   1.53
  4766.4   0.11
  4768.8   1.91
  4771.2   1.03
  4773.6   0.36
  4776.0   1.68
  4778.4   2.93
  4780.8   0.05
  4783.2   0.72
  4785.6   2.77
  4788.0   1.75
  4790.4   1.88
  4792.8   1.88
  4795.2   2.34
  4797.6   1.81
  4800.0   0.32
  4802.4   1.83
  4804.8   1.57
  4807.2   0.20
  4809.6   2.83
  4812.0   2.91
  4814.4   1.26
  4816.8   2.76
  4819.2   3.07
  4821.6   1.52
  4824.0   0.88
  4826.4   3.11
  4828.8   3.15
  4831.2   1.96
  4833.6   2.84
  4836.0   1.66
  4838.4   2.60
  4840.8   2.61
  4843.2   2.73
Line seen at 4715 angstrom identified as [O II] 3727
